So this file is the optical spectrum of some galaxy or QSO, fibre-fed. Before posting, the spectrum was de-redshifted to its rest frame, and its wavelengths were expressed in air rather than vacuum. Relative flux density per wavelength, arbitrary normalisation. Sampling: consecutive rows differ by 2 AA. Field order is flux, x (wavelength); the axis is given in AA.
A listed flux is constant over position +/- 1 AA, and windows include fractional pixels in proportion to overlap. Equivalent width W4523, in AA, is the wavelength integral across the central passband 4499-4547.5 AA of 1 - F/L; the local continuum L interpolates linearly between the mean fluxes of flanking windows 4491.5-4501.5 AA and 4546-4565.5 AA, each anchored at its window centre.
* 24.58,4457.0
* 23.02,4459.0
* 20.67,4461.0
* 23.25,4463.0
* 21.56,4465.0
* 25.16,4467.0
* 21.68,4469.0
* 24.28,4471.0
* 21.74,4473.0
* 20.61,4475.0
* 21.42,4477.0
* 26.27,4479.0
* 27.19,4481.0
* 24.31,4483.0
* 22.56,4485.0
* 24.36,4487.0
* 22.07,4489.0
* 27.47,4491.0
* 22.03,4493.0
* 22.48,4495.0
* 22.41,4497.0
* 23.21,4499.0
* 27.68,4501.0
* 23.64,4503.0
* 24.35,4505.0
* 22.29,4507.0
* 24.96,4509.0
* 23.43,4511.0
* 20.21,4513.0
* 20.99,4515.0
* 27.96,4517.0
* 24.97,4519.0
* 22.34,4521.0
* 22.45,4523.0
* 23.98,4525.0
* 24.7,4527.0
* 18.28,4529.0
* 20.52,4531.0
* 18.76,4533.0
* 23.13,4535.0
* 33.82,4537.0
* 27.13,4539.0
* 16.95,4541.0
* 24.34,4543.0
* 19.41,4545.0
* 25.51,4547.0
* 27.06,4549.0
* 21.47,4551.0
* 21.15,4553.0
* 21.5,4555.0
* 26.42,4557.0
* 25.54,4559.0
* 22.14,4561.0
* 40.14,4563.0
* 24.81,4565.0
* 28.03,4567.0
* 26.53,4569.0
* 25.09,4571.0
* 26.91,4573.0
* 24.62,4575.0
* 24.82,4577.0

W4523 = 2.1 AA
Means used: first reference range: 23.6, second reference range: 25.6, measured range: 23.4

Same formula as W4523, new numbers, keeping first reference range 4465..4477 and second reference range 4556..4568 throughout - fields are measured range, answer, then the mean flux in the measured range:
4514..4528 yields 0.8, 23.9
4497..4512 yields 0.2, 24.1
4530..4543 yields 1.4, 23.5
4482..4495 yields -0.1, 23.7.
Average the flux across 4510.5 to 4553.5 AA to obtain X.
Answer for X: 23.1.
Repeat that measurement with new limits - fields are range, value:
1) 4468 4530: 23.4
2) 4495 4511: 23.9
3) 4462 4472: 23.2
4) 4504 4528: 23.6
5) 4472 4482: 23.4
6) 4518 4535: 22.1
